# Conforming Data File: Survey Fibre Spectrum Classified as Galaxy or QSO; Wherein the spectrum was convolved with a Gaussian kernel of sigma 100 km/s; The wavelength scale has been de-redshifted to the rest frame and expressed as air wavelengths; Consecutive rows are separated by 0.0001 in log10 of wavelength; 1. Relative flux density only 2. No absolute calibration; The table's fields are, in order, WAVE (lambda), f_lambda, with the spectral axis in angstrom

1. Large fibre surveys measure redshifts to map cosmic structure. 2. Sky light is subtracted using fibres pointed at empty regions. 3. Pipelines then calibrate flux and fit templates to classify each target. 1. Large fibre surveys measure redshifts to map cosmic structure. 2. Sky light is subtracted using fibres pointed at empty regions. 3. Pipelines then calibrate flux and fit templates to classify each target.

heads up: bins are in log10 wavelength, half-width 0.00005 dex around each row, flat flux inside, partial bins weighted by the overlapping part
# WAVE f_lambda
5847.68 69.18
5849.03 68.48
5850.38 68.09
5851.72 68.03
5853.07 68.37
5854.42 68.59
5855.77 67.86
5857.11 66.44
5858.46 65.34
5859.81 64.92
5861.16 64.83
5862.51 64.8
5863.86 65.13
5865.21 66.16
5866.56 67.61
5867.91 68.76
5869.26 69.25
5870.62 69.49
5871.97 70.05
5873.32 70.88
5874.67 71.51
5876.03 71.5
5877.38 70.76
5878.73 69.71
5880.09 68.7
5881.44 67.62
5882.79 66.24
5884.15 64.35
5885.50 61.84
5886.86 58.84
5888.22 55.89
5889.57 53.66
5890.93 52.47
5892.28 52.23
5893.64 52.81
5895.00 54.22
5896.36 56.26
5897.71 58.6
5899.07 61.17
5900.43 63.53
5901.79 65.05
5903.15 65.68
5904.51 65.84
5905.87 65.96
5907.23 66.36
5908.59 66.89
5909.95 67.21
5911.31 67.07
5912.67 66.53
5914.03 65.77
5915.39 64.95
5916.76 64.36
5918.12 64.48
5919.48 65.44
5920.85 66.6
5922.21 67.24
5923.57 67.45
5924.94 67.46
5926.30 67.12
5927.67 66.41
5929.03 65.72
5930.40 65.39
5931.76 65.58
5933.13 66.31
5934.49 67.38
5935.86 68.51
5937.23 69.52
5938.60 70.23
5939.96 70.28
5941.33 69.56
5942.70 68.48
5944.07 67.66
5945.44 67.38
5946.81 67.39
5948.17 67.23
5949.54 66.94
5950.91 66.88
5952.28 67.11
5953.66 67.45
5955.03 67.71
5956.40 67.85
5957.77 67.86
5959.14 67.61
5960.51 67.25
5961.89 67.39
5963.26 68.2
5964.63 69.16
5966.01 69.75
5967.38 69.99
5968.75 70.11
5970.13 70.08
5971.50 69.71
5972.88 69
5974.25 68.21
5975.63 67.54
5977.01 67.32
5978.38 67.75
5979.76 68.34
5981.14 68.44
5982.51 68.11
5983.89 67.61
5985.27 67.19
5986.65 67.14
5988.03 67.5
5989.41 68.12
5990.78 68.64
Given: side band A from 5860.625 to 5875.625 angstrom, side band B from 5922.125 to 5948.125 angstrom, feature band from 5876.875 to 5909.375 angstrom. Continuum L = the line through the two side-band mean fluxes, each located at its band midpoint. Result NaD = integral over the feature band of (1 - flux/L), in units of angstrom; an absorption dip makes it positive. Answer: 2.9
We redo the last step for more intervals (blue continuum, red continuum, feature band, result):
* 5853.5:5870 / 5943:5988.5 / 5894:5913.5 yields 1.1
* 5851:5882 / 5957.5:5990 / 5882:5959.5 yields 3.9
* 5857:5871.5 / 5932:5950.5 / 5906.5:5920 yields 0.3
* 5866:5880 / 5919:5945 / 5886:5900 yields 2.7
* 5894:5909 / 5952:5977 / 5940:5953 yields -0.2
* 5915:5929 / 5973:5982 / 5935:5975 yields -0.7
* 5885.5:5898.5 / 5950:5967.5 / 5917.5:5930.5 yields -1.1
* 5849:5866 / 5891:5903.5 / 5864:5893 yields -1.3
